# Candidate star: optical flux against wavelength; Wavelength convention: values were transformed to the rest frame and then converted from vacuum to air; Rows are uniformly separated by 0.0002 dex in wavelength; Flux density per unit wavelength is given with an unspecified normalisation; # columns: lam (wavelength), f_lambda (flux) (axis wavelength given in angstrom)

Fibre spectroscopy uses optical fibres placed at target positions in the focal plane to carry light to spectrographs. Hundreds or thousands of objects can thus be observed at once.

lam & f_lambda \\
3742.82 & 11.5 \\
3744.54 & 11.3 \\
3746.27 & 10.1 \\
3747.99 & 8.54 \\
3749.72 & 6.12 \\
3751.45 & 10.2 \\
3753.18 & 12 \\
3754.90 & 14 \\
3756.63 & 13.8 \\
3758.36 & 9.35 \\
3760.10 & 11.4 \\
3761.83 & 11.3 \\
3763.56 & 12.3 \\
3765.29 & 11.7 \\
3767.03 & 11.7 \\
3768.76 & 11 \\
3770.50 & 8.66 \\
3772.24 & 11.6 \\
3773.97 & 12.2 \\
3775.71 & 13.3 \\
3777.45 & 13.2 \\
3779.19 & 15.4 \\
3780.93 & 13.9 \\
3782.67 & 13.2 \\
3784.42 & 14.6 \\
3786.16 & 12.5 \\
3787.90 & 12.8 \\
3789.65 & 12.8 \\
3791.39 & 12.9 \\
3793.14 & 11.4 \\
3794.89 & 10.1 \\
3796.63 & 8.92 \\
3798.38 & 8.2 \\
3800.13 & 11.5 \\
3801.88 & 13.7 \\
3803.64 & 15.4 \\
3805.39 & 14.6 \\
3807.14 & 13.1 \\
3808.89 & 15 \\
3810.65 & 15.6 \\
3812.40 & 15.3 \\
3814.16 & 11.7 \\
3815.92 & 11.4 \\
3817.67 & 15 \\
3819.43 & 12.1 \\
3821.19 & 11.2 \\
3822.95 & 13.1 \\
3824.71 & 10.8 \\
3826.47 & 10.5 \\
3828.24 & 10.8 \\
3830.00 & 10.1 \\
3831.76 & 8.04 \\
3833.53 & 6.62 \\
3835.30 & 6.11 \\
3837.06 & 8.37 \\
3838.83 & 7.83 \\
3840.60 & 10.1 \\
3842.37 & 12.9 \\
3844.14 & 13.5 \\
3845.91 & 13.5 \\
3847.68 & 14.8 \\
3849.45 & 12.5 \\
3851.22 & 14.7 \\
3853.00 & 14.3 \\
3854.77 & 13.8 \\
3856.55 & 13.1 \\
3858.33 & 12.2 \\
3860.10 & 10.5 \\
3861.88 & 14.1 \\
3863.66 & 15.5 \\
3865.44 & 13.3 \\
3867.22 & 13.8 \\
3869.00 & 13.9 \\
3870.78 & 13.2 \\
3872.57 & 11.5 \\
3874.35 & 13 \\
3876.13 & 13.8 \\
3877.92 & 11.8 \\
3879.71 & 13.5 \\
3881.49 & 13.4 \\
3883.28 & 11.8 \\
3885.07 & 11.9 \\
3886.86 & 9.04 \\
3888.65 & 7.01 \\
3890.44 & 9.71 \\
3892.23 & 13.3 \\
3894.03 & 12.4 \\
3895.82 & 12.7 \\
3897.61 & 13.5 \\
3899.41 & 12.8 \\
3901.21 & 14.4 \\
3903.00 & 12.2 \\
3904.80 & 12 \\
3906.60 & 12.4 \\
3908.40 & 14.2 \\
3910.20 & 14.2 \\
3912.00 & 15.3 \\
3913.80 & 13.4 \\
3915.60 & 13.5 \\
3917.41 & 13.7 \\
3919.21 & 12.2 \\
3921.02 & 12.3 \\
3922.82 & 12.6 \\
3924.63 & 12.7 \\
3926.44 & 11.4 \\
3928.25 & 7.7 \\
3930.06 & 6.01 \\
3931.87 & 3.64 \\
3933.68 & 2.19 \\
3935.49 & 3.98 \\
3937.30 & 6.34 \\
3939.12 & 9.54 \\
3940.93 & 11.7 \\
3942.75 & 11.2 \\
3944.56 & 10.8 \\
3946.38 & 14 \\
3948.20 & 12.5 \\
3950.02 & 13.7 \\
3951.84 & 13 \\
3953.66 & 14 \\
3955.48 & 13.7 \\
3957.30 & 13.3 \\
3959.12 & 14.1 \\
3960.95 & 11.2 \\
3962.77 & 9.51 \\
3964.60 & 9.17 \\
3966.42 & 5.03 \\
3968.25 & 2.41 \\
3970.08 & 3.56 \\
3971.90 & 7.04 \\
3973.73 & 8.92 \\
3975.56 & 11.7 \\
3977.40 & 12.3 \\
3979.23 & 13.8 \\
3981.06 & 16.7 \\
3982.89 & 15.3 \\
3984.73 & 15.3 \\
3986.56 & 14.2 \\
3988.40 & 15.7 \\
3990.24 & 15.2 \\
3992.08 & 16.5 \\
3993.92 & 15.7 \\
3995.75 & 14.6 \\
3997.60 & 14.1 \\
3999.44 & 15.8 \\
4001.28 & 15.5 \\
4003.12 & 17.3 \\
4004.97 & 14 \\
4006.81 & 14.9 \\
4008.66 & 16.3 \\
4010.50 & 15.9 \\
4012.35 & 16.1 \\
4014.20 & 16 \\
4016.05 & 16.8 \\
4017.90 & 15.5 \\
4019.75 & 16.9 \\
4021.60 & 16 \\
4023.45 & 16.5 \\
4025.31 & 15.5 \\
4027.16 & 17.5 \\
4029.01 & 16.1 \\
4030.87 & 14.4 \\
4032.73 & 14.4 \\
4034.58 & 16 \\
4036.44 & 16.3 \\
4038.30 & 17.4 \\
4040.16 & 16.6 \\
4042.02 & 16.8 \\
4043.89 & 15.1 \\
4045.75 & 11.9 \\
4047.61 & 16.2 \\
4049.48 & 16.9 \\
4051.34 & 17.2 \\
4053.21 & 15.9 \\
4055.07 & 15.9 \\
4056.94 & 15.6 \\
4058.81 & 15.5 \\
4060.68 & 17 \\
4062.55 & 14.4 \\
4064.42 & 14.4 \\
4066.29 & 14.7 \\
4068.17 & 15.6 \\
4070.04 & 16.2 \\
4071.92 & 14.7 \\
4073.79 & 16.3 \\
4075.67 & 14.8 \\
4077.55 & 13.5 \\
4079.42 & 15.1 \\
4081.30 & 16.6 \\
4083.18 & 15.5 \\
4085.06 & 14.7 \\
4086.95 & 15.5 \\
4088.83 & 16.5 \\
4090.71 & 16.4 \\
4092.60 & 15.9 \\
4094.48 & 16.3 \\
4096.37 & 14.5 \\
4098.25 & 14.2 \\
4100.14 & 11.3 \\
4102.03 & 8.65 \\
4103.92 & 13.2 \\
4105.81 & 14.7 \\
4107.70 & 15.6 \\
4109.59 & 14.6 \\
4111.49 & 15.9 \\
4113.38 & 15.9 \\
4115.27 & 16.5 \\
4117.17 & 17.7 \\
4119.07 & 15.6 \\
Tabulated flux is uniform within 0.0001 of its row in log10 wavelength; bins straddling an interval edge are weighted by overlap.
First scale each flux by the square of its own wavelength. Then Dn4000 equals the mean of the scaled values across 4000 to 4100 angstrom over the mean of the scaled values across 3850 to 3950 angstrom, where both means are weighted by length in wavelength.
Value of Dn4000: 1.43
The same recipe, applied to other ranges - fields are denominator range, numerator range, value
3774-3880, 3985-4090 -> 1.40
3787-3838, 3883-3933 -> 1.06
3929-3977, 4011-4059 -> 1.78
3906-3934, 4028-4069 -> 1.49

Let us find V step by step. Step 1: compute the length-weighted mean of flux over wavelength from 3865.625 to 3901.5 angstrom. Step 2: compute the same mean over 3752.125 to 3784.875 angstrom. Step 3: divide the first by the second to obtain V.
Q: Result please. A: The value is 1.00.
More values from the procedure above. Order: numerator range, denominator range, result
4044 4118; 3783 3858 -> 1.26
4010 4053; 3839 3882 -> 1.22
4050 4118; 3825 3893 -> 1.29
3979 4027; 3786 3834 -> 1.31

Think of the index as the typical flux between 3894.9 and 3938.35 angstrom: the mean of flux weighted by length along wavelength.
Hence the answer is 11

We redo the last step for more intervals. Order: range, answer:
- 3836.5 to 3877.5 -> 12.8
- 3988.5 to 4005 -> 15.5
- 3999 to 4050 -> 15.9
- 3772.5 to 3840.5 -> 11.9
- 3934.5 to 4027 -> 13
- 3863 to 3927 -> 12.7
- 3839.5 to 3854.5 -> 13.2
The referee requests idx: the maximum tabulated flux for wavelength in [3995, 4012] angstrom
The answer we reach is 17.3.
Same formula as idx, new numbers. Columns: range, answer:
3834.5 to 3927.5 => 15.5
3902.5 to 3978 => 15.3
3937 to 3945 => 11.7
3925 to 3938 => 11.4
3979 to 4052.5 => 17.5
